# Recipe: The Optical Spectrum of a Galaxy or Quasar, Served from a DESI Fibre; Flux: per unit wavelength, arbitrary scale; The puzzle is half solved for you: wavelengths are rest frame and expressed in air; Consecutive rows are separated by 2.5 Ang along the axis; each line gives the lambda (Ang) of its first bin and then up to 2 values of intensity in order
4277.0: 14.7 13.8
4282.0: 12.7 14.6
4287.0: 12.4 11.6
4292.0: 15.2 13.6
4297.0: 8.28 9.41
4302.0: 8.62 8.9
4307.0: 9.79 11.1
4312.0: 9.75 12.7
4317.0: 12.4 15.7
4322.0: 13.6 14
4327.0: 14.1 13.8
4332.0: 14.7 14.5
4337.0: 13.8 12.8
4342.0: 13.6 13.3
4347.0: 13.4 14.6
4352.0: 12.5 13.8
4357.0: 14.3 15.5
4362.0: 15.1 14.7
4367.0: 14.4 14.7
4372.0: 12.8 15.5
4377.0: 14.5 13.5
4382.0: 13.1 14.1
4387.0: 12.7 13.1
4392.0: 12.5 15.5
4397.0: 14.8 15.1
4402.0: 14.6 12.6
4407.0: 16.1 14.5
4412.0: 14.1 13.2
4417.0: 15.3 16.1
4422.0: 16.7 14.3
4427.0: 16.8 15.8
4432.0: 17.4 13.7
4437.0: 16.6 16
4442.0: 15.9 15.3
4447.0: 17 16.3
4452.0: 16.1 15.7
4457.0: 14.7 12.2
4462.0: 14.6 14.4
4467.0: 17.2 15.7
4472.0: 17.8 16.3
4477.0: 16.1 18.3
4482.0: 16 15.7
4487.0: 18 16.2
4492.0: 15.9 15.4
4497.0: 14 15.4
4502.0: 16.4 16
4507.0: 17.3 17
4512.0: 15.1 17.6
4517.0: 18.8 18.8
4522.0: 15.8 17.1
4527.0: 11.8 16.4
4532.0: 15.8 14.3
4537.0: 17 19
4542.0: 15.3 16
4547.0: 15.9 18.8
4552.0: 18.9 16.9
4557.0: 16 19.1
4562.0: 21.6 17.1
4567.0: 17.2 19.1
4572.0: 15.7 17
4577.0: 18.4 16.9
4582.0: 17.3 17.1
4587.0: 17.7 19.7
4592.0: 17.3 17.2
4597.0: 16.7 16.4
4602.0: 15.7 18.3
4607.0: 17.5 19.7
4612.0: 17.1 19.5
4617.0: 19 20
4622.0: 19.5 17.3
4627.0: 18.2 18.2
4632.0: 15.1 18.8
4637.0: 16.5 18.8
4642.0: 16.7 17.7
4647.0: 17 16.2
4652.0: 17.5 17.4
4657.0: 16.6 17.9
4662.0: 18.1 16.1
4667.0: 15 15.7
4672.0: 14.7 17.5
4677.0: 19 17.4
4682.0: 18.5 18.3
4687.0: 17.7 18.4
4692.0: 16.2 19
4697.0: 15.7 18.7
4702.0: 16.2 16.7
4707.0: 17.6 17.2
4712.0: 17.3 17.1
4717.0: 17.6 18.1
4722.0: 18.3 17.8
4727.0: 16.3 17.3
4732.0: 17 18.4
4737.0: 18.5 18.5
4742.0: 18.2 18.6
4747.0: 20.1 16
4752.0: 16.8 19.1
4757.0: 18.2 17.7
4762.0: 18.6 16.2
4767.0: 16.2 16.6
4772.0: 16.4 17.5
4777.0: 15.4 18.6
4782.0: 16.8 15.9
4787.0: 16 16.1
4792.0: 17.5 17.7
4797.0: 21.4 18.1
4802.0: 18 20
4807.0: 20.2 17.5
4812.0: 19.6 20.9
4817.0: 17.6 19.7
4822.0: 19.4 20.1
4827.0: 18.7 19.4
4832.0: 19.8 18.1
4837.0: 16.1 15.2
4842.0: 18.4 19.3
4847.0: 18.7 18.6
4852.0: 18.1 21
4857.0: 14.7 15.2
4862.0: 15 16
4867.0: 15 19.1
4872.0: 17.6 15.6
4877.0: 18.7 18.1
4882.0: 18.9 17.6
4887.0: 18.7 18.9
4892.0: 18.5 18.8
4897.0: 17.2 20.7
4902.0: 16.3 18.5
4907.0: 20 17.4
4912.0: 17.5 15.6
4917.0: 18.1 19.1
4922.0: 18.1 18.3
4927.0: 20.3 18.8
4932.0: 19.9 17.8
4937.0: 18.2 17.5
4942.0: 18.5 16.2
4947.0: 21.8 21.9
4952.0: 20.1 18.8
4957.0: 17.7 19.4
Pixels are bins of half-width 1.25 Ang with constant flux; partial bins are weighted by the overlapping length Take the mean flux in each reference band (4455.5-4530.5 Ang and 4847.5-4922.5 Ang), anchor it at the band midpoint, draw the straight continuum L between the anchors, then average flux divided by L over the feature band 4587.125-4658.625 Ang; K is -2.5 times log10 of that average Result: -0.07 mag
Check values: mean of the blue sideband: 16.1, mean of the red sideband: 17.8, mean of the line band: 17.7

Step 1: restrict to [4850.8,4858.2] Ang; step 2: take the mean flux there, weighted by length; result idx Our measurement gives 18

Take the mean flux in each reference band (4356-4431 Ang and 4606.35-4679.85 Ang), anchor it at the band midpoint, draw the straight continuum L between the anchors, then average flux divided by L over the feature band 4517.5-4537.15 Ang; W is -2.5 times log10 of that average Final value 0.015 mag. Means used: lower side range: 14.5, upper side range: 17.5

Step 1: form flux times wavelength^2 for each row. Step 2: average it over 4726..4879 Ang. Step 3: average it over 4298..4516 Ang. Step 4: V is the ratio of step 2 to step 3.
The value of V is 1.45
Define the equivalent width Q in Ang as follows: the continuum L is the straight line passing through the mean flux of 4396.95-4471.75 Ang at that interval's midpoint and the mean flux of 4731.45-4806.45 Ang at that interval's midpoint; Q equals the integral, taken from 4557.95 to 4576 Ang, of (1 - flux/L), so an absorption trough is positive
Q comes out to -2.0 Ang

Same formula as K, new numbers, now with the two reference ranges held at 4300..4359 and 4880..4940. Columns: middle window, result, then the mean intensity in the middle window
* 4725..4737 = -0.048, 17.4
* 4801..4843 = -0.073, 18.8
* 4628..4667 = -0.086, 17.2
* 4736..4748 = -0.121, 18.8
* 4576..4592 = -0.166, 17.8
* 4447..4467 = -0.080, 15.1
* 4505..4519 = -0.178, 17.2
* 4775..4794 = 0.031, 16.7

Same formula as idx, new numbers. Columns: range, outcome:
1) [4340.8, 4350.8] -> 13.7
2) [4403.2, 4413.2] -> 14.3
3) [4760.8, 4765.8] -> 17.4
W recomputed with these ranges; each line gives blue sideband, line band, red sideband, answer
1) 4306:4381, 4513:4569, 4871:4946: -0.124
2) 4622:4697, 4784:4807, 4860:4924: -0.028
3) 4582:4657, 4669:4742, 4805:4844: 0.039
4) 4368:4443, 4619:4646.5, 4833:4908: -0.103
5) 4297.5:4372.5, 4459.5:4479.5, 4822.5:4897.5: -0.118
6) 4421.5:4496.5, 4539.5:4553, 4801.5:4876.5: -0.047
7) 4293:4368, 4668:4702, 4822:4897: -0.074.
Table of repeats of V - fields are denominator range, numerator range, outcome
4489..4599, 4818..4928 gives 1.23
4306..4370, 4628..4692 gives 1.46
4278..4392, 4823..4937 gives 1.74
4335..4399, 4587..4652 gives 1.42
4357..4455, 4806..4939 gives 1.49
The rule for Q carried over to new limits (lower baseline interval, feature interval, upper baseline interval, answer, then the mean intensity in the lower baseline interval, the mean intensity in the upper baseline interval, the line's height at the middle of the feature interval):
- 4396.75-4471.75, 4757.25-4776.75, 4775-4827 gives 1.1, 15.3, 18.3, 18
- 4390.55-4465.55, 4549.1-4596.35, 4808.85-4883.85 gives -5.0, 15.1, 18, 16.1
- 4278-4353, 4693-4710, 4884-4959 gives -0.9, 12.6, 18.6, 16.4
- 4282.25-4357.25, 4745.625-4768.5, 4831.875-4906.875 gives -1.3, 12.7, 17.7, 16.7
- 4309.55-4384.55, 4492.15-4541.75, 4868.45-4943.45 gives -3.5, 13.8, 18.3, 15.2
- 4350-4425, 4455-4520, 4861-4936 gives -4.8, 14.3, 18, 15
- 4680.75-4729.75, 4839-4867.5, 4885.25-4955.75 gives 1.7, 17.5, 18.6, 18.3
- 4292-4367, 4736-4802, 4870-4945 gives -2.5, 12.9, 18.2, 16.9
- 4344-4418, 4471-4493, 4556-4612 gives -1.1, 14.1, 17.7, 15.9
